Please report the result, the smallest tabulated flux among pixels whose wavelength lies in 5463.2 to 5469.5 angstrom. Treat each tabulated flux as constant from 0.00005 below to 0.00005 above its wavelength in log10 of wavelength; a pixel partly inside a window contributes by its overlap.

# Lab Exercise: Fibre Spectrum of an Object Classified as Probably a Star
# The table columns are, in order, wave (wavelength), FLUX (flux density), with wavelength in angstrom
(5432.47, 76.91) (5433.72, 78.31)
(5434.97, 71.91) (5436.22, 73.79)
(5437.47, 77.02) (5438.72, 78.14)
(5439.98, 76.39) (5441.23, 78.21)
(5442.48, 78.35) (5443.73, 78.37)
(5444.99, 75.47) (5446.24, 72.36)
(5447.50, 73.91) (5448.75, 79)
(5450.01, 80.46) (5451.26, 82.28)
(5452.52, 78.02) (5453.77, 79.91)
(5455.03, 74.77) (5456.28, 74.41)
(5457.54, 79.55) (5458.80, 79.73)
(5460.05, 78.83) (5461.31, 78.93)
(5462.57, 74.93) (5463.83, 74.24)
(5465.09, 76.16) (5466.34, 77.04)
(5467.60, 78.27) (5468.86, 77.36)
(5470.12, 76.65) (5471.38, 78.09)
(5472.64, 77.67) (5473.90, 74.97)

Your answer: 74.24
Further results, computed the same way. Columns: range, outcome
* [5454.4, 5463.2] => 74.41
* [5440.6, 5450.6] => 72.36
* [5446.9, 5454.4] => 73.91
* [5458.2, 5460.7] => 78.83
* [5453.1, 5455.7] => 74.77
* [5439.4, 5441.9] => 76.39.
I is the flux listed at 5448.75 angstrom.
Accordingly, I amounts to 79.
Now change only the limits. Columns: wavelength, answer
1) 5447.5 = 73.91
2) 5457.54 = 79.55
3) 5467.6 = 78.27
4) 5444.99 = 75.47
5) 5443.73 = 78.37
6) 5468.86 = 77.36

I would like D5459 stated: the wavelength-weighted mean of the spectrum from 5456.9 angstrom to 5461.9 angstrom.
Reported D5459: 79.2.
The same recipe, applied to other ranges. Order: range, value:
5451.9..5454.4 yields 79.1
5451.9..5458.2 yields 77.4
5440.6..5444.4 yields 78.3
